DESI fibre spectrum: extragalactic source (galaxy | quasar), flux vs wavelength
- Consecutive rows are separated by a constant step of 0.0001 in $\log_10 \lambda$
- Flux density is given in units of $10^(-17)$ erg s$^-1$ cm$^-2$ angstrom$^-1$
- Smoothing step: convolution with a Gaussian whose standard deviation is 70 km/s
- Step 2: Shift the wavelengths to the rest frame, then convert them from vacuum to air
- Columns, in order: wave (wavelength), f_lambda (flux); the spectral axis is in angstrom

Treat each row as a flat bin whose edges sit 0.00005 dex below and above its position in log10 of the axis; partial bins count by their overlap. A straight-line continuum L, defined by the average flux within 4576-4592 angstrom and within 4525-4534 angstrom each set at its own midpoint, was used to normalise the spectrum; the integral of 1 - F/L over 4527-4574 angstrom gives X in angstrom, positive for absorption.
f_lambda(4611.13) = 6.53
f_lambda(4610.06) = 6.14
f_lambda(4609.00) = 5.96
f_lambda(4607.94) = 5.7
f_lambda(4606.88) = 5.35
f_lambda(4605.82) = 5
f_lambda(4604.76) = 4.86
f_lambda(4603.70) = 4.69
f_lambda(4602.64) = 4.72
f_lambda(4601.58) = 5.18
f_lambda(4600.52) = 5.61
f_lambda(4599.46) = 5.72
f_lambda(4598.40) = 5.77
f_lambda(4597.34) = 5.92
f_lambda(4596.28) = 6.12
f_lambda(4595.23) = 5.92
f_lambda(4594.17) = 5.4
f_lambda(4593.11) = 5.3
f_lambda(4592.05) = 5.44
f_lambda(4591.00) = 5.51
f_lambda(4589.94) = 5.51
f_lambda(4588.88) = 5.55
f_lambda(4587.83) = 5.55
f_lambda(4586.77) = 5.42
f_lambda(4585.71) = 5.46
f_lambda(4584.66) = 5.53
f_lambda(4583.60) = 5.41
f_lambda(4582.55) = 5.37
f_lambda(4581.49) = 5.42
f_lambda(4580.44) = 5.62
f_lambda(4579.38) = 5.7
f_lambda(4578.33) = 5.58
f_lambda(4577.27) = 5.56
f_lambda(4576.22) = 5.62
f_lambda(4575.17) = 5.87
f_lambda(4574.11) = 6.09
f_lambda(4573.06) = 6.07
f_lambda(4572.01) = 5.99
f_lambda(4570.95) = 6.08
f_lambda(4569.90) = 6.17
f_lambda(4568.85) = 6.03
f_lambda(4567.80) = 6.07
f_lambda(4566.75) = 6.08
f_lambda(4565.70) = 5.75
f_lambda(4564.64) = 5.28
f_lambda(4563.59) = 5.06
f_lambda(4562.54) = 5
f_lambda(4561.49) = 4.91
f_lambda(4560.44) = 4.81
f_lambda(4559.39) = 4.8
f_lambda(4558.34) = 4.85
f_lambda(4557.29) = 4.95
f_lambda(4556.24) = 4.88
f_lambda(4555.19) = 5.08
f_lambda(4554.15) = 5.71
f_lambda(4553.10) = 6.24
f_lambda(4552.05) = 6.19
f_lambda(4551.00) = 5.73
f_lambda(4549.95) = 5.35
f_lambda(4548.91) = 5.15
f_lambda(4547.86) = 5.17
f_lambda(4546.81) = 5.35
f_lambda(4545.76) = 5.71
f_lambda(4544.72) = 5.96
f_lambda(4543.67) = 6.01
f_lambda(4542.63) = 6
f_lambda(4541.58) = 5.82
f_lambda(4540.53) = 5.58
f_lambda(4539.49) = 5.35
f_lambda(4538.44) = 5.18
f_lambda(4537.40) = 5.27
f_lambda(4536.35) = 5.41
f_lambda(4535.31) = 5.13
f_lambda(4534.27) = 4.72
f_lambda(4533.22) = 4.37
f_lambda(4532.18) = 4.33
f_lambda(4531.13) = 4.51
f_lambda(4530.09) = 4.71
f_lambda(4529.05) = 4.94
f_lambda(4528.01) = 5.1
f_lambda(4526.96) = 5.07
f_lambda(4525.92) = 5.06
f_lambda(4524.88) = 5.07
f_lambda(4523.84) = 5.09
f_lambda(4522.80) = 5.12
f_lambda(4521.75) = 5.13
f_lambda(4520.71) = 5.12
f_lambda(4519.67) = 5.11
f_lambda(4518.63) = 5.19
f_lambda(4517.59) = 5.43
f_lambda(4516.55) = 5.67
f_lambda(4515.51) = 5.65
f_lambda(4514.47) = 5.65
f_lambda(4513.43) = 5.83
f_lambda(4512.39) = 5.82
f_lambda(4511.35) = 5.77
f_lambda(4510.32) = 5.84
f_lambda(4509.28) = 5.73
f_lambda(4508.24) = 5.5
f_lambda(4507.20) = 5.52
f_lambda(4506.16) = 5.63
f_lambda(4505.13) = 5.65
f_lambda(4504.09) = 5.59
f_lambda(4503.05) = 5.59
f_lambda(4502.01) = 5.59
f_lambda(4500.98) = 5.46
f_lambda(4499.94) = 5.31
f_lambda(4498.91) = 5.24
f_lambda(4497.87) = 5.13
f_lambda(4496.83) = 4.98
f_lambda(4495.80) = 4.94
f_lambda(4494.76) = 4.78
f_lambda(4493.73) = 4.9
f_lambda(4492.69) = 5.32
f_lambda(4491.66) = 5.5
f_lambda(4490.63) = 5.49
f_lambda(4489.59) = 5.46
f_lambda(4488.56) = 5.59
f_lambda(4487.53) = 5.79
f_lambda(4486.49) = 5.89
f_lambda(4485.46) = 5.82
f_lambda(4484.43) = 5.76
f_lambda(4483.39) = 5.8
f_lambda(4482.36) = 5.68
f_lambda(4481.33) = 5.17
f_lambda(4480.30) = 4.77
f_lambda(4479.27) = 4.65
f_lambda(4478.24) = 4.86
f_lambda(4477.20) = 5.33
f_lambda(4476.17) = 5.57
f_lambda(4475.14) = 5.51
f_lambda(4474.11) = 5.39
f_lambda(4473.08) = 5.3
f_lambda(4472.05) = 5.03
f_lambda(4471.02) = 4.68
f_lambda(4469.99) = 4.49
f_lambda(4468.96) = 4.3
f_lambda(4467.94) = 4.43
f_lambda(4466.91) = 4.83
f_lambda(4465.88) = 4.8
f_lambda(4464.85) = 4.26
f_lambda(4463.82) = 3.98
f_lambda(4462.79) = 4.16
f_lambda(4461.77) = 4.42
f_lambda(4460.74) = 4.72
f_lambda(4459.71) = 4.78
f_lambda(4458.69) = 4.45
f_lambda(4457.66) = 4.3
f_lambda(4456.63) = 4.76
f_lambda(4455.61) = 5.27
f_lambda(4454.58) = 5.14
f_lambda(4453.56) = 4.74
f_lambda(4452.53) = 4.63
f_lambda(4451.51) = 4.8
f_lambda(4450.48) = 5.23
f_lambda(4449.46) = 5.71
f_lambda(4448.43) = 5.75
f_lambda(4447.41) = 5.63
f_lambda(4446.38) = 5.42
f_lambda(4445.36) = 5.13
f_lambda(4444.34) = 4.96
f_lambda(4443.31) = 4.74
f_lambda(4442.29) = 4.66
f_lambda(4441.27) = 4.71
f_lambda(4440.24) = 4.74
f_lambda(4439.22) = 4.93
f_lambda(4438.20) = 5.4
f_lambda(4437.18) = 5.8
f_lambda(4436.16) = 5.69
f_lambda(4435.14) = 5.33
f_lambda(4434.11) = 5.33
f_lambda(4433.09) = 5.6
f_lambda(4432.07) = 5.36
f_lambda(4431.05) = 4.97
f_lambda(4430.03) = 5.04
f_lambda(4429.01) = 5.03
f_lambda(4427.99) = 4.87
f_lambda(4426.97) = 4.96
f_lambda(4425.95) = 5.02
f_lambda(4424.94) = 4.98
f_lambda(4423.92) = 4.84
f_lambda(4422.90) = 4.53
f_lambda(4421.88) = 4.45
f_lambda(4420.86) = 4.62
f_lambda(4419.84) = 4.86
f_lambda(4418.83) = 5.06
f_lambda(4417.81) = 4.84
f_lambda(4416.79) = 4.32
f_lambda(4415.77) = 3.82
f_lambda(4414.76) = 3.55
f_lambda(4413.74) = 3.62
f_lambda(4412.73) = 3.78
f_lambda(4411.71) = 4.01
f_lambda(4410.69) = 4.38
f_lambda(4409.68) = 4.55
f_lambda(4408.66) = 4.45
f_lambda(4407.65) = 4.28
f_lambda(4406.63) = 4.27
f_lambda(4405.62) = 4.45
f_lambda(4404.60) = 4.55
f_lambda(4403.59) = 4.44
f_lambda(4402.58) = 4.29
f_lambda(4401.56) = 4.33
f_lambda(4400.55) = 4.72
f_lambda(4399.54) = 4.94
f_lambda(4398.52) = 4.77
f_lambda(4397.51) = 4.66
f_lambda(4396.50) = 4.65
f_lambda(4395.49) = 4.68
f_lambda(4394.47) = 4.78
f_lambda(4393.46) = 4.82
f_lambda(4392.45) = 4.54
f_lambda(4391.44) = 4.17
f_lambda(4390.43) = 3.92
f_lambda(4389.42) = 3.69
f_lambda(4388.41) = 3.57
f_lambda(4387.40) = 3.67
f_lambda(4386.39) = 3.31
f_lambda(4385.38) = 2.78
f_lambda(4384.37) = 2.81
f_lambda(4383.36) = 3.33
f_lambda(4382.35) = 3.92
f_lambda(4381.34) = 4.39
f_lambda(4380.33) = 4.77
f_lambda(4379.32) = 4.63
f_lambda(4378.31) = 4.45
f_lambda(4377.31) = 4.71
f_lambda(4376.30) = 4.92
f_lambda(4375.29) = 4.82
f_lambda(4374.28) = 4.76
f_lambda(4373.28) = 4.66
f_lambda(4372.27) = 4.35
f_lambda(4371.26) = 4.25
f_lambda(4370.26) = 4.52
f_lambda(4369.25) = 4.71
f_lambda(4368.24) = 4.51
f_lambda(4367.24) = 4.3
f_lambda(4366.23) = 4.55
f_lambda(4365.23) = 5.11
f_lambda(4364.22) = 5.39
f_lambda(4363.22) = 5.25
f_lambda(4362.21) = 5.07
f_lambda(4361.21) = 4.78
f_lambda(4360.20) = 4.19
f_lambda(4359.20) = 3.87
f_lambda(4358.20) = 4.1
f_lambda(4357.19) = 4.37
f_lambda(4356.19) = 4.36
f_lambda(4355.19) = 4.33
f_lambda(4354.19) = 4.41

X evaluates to -3.0 angstrom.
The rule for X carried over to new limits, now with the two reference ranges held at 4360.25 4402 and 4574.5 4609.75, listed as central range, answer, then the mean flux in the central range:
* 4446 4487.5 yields -1.36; 5.01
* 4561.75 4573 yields -0.77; 5.74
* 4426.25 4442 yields -1.65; 5.17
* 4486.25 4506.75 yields -1.55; 5.38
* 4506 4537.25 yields -0.62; 5.24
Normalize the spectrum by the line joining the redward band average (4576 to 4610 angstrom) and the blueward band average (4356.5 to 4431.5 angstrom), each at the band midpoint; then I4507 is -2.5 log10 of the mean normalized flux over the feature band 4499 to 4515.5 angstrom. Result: -0.120 mag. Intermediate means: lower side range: 4.44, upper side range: 5.49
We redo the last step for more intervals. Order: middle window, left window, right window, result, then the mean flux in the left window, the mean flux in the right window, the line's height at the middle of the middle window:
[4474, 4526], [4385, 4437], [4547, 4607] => -0.07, 4.53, 5.49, 5.05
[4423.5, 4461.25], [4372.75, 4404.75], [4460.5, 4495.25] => -0.07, 4.29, 5.08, 4.76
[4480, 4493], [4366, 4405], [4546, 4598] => -0.12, 4.32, 5.54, 4.98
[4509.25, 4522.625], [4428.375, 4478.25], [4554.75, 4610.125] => -0.06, 4.98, 5.49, 5.23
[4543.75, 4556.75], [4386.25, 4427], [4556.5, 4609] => -0.05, 4.4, 5.5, 5.3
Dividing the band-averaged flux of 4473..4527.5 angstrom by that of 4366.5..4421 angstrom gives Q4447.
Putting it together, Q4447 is 1.25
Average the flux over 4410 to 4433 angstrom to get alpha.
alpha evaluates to 4.61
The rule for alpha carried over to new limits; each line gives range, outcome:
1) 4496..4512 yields 5.49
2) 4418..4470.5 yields 4.91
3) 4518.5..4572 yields 5.32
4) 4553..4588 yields 5.52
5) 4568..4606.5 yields 5.58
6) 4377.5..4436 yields 4.44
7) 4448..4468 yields 4.76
